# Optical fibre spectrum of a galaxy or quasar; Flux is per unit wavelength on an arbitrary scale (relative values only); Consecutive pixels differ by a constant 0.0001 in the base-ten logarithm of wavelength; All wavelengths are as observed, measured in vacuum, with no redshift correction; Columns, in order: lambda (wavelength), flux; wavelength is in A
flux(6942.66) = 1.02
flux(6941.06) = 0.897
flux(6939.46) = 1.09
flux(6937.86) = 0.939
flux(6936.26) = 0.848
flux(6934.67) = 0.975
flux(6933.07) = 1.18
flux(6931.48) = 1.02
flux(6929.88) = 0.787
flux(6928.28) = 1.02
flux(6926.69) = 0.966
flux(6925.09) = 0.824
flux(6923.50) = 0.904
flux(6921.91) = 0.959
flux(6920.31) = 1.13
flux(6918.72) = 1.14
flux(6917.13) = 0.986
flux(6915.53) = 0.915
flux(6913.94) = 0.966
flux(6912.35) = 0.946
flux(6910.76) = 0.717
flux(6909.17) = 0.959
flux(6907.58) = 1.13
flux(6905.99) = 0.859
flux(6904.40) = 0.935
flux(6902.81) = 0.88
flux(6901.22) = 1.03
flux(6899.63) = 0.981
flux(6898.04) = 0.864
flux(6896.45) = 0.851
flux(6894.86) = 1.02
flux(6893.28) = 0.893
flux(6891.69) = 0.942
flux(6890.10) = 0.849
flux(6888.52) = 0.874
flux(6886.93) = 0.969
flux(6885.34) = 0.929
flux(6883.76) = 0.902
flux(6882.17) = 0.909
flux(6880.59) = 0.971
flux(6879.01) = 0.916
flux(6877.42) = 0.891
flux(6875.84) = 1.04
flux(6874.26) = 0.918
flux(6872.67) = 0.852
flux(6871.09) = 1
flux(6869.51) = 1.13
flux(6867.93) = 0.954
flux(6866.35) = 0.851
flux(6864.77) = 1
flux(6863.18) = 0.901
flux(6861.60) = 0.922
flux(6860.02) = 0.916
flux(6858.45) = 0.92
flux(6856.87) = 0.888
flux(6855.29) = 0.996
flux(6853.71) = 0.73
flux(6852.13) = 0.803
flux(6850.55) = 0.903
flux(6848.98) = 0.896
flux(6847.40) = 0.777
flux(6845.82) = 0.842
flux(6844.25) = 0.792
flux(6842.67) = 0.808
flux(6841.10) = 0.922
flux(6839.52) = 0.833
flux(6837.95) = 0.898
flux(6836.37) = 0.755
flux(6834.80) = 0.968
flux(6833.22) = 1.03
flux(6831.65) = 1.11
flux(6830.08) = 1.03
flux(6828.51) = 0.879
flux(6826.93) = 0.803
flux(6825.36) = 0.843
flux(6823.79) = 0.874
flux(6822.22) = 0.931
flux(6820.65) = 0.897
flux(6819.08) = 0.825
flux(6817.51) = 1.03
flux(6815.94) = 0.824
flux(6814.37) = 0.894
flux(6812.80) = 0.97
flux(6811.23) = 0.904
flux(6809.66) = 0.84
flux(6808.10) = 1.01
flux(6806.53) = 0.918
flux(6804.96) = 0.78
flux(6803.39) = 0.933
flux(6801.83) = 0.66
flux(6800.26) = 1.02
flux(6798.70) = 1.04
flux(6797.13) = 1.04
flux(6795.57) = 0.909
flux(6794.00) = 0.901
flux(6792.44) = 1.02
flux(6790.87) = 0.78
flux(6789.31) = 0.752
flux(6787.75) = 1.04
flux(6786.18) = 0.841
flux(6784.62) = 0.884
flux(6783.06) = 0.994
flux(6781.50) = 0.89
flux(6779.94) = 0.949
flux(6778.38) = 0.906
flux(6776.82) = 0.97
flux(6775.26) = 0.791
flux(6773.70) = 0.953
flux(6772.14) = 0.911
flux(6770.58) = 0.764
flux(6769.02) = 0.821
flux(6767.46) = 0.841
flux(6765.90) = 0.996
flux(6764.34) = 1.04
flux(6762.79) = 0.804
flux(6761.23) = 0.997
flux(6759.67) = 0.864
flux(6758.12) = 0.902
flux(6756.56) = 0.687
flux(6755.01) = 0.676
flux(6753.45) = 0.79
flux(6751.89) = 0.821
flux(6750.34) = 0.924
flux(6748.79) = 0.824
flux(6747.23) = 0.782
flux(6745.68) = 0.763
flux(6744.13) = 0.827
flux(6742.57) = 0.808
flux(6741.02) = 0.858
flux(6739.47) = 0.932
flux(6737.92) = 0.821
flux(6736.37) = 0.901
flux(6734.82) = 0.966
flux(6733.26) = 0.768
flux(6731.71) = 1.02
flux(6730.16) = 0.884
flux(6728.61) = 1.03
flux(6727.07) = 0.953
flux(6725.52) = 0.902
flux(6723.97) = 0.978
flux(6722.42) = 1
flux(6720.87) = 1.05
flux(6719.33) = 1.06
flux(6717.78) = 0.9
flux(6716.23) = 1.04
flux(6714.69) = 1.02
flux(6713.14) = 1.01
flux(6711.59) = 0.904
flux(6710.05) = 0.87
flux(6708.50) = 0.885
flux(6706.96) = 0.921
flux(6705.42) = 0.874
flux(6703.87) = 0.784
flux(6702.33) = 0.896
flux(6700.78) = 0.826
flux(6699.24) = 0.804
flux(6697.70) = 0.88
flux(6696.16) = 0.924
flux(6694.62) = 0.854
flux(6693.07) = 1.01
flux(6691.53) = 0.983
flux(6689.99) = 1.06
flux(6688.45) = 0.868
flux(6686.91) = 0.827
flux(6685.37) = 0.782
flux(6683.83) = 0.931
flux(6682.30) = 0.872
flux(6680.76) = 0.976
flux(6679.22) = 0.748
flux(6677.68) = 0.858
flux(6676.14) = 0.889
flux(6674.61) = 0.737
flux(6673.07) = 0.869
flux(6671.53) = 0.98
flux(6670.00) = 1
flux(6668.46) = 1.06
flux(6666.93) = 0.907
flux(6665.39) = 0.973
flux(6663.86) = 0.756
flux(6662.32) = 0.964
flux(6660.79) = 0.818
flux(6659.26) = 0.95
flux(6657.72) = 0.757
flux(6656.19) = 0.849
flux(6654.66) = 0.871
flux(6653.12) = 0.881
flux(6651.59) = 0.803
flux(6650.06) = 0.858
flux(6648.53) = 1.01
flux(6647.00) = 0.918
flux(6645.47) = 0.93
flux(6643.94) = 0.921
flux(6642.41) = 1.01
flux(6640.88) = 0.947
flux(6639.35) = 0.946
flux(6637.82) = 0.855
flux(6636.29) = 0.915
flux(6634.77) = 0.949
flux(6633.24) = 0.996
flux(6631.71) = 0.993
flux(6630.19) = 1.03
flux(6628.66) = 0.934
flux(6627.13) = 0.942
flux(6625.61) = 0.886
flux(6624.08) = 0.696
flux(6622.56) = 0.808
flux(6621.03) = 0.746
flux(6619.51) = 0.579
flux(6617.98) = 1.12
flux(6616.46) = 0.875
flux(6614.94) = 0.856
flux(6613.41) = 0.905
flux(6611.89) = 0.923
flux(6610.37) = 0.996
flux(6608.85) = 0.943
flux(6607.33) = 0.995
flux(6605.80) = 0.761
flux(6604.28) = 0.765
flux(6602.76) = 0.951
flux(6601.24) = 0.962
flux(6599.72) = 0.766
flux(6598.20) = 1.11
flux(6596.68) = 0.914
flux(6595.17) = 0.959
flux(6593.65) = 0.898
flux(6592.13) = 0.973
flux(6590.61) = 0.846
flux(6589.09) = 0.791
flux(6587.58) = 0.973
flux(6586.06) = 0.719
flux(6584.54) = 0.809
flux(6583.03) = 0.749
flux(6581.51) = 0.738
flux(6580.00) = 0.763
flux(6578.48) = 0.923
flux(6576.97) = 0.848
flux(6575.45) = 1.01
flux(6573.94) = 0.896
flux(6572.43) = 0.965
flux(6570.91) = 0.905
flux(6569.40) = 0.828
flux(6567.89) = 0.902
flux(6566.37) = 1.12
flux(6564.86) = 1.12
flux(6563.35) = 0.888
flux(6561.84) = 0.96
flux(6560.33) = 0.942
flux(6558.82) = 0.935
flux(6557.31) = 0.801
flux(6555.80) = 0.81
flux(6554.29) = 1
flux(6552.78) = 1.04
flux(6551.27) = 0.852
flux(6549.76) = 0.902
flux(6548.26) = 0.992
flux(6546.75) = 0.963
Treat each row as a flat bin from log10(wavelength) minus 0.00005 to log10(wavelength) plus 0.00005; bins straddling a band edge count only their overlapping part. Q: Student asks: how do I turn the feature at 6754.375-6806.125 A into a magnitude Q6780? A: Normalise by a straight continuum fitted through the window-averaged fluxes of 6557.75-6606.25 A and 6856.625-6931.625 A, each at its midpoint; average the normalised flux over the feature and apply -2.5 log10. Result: 0.04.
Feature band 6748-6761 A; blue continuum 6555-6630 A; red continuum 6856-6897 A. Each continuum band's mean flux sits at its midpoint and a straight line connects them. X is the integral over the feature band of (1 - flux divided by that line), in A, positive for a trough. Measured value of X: 1.3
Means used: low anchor 0.889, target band 0.819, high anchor 0.932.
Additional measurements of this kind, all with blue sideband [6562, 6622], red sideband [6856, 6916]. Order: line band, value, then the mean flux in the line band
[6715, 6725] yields -1.0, 1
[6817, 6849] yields 1.2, 0.891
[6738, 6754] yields 1.4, 0.833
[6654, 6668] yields 0.4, 0.876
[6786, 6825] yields 0.6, 0.906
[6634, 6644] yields -0.4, 0.936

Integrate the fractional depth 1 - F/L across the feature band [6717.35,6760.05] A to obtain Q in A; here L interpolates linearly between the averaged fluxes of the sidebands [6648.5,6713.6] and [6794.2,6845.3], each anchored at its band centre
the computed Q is 0.6 A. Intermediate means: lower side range 0.888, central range 0.882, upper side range 0.905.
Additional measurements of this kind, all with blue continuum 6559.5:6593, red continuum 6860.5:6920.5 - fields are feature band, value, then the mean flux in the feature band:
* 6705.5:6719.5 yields -0.5 A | 0.948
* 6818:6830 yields 0.7 A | 0.878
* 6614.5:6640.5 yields 0.3 A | 0.891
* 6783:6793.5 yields 0.4 A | 0.895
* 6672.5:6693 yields 0.7 A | 0.882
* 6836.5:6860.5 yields 2.0 A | 0.858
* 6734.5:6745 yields 0.6 A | 0.869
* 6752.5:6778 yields 1.7 A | 0.863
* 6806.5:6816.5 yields 0.2 A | 0.91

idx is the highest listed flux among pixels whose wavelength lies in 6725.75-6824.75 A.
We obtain 1.04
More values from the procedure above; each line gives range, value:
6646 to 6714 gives 1.06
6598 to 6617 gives 1.11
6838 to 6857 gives 0.996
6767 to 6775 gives 0.953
